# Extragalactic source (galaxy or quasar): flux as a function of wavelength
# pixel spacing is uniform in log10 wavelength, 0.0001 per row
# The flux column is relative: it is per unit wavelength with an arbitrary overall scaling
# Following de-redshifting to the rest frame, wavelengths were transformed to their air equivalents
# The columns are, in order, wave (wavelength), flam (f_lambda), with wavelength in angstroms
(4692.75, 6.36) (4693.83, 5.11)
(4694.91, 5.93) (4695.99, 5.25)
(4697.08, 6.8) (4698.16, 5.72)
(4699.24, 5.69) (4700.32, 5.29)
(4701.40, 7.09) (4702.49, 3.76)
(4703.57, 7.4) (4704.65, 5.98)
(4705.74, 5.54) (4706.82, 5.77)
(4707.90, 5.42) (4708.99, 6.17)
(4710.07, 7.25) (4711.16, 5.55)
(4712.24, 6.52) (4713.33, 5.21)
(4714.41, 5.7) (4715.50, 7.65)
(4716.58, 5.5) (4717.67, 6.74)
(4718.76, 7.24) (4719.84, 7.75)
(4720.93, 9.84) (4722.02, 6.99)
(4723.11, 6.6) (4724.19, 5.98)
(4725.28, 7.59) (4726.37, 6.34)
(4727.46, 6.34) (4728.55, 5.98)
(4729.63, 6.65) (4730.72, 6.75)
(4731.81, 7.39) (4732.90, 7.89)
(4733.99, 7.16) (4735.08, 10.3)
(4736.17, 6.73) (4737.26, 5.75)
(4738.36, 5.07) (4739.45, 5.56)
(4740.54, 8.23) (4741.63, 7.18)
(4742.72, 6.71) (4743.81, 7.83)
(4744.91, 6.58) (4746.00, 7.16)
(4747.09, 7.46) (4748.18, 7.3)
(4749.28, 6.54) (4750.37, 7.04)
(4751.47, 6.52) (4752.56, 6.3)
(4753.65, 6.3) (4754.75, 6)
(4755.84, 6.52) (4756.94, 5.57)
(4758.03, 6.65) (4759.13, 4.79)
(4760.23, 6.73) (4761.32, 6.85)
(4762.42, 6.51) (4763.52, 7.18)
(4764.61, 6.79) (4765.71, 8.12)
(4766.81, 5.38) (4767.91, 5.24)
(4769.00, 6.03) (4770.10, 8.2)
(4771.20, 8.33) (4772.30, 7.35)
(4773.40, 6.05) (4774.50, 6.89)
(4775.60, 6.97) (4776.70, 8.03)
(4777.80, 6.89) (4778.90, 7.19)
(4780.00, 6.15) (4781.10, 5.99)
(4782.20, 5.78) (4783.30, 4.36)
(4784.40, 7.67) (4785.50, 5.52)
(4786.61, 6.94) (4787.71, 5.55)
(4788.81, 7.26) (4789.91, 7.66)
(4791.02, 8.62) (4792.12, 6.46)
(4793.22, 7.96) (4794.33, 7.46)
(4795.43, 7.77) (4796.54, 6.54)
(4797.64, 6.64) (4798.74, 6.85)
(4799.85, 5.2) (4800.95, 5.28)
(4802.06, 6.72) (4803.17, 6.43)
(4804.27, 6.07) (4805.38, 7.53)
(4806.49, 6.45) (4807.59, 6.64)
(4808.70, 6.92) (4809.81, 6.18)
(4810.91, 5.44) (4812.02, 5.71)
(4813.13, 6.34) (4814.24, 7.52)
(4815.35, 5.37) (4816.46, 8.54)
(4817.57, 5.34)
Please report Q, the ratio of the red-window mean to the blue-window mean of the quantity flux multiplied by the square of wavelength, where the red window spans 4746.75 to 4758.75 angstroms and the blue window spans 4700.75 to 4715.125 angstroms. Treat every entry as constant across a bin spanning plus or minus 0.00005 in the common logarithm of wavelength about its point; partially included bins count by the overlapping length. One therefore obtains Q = 1.1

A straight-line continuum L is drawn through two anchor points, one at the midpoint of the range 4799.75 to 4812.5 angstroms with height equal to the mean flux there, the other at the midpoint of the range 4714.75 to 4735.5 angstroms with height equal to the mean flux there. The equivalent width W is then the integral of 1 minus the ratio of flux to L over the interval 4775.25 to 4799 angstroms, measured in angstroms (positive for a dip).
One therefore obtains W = -1.3 angstroms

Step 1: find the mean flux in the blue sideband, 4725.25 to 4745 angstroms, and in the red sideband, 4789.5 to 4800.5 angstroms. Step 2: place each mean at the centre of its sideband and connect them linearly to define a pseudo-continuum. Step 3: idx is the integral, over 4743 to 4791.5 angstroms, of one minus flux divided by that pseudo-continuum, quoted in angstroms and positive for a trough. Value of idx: 2.24 angstroms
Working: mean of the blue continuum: 6.94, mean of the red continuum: 7.09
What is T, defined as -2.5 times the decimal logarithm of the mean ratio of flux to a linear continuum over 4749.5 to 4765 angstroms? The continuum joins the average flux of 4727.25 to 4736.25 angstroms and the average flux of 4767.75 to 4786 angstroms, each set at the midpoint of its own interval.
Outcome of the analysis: 0.086 mag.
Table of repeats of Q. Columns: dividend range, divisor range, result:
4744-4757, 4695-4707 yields 1.17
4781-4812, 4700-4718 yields 1.13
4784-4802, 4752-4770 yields 1.09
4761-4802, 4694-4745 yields 1.06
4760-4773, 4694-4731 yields 1.11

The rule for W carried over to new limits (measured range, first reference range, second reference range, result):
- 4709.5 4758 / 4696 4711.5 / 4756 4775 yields -4.13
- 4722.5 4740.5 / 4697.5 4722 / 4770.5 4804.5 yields -0.99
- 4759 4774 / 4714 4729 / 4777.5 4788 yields -0.83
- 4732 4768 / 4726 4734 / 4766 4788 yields -0.27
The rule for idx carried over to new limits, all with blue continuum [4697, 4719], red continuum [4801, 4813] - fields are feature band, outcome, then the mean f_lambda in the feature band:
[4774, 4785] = -0.54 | 6.59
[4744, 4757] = -1.03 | 6.68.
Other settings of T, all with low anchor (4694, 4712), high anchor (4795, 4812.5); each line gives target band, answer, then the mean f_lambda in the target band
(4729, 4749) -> -0.17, 7.08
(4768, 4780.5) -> -0.13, 7.03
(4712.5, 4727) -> -0.15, 6.84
